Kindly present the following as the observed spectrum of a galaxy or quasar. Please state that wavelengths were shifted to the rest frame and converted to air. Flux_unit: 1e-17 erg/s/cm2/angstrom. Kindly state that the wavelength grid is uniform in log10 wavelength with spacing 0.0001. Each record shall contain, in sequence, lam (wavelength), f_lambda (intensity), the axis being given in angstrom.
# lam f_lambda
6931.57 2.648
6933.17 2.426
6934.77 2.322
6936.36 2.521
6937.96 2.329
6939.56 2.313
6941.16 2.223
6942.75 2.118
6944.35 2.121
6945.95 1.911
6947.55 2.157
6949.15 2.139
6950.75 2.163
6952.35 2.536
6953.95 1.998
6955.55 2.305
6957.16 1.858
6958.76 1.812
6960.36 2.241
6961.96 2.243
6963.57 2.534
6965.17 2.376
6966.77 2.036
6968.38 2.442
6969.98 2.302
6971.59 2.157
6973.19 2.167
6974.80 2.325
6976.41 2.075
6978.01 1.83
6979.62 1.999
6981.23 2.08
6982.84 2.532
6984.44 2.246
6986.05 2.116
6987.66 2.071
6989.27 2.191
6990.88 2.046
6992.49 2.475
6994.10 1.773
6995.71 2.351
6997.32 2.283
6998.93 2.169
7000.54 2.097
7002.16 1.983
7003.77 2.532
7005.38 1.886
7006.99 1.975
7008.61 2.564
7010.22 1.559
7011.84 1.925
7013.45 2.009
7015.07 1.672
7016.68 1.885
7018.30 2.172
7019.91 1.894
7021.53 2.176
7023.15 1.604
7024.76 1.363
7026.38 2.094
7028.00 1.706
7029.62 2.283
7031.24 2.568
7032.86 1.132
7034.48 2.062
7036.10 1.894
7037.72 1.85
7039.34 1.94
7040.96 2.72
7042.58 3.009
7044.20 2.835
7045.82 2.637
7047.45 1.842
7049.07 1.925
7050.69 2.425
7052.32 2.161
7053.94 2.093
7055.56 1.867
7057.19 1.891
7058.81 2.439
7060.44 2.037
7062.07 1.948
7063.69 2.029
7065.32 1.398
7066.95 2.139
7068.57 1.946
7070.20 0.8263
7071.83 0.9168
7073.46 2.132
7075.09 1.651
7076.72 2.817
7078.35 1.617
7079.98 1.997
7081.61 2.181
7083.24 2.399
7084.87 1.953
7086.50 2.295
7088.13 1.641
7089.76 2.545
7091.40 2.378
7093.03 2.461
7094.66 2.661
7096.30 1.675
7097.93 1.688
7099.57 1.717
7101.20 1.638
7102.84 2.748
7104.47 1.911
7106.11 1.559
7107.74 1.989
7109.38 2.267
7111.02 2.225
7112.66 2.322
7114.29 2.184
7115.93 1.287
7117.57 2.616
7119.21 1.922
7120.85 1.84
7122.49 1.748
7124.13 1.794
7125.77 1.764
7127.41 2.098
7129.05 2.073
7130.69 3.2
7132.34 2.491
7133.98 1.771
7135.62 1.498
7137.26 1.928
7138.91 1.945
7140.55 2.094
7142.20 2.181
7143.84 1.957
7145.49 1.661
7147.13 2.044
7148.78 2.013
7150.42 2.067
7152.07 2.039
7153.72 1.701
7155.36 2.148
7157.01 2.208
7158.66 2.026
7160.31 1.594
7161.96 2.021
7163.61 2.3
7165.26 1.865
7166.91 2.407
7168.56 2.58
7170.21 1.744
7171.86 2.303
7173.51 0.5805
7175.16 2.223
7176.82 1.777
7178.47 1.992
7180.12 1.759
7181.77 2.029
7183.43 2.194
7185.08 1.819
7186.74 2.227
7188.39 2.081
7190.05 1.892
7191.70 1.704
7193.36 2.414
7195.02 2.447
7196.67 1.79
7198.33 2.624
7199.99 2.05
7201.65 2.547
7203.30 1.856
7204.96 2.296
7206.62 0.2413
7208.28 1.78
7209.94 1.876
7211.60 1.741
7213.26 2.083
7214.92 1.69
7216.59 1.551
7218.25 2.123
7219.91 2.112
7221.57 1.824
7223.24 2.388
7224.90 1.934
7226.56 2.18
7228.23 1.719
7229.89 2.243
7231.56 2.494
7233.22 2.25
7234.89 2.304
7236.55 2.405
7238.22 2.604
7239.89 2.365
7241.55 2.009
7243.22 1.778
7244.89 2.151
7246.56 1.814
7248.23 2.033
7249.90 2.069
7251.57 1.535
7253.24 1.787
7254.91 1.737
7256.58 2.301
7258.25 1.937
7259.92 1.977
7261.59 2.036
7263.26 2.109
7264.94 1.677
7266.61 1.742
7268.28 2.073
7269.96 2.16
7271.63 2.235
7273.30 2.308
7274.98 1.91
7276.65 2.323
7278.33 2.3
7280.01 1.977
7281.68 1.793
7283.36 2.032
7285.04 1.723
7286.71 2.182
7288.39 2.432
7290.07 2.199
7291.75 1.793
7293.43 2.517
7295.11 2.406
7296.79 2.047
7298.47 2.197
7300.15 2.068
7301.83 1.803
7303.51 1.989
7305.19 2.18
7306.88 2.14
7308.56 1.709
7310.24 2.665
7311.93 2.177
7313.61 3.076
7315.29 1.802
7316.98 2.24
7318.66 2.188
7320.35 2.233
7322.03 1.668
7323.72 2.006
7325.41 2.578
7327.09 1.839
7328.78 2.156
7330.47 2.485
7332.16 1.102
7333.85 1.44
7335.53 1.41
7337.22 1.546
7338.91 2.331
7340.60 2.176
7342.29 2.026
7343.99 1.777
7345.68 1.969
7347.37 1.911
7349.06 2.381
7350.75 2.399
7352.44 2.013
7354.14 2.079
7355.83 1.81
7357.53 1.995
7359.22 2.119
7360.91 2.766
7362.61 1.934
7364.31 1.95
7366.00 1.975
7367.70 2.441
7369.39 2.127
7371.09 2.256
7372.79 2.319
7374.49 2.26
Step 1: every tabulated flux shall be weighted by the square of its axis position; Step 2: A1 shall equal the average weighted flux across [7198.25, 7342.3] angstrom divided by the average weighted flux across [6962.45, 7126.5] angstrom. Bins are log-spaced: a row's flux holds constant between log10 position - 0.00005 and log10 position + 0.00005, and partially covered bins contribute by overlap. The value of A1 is 1.05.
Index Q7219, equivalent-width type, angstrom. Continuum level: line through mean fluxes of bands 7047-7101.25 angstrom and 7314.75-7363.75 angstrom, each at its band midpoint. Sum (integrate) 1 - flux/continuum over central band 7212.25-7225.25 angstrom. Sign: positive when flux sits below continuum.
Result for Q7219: 0.26 angstrom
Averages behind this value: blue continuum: 1.99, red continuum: 2.01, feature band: 1.96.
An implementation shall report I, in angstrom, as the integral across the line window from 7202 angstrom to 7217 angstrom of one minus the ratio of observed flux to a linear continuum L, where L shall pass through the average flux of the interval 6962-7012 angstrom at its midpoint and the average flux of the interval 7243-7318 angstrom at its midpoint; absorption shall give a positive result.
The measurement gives 2.8 angstrom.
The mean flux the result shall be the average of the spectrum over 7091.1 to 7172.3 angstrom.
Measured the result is 2.04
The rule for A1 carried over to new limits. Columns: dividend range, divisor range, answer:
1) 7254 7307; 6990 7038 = 1.12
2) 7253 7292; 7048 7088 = 1.10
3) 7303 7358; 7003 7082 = 1.11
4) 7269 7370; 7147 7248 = 1.07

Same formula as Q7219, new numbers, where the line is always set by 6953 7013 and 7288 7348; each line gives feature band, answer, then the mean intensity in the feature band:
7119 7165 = 2.3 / 2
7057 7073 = 2.8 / 1.76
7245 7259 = 1.1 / 1.91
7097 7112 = 1.0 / 1.97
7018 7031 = 1.3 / 1.93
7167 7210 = 2.7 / 1.96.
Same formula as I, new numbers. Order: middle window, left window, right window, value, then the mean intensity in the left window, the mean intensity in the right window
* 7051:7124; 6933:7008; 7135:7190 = 2.07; 2.19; 1.97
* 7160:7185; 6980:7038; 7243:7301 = 0.96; 2.03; 2.04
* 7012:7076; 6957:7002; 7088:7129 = 3.81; 2.17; 2.03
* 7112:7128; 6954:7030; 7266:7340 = 1.02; 2.09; 2.07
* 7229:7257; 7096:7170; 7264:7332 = -0.32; 2.02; 2.12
